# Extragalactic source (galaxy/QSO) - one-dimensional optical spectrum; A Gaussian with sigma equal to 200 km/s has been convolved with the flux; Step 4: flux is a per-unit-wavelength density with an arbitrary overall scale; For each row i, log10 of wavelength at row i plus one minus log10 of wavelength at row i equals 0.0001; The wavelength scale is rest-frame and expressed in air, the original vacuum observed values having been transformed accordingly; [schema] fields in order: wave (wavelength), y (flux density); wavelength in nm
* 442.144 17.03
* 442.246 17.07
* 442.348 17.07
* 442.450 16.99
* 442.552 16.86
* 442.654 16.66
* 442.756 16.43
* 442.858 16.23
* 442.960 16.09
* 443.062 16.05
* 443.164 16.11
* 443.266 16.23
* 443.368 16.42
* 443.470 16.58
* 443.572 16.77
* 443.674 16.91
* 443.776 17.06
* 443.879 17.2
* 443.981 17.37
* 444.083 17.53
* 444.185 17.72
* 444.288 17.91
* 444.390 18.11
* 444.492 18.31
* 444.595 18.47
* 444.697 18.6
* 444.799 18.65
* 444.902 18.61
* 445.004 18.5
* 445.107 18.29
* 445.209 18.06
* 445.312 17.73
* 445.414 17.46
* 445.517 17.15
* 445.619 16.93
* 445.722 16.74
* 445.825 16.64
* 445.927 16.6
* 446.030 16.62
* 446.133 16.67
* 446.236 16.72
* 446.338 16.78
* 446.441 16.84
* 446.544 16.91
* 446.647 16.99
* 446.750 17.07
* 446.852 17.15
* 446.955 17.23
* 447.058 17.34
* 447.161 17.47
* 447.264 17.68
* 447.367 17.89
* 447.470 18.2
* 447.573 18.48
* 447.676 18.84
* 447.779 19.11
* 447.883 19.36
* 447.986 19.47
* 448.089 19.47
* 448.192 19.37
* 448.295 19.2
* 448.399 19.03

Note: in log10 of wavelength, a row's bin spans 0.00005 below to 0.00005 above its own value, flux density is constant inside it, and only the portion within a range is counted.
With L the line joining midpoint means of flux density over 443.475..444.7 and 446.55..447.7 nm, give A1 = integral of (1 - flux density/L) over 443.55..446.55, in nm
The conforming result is 0.02 nm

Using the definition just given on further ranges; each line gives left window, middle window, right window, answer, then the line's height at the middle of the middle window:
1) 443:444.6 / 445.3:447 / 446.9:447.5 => 0.05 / 17.5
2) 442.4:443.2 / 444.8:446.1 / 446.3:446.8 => -0.06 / 16.8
